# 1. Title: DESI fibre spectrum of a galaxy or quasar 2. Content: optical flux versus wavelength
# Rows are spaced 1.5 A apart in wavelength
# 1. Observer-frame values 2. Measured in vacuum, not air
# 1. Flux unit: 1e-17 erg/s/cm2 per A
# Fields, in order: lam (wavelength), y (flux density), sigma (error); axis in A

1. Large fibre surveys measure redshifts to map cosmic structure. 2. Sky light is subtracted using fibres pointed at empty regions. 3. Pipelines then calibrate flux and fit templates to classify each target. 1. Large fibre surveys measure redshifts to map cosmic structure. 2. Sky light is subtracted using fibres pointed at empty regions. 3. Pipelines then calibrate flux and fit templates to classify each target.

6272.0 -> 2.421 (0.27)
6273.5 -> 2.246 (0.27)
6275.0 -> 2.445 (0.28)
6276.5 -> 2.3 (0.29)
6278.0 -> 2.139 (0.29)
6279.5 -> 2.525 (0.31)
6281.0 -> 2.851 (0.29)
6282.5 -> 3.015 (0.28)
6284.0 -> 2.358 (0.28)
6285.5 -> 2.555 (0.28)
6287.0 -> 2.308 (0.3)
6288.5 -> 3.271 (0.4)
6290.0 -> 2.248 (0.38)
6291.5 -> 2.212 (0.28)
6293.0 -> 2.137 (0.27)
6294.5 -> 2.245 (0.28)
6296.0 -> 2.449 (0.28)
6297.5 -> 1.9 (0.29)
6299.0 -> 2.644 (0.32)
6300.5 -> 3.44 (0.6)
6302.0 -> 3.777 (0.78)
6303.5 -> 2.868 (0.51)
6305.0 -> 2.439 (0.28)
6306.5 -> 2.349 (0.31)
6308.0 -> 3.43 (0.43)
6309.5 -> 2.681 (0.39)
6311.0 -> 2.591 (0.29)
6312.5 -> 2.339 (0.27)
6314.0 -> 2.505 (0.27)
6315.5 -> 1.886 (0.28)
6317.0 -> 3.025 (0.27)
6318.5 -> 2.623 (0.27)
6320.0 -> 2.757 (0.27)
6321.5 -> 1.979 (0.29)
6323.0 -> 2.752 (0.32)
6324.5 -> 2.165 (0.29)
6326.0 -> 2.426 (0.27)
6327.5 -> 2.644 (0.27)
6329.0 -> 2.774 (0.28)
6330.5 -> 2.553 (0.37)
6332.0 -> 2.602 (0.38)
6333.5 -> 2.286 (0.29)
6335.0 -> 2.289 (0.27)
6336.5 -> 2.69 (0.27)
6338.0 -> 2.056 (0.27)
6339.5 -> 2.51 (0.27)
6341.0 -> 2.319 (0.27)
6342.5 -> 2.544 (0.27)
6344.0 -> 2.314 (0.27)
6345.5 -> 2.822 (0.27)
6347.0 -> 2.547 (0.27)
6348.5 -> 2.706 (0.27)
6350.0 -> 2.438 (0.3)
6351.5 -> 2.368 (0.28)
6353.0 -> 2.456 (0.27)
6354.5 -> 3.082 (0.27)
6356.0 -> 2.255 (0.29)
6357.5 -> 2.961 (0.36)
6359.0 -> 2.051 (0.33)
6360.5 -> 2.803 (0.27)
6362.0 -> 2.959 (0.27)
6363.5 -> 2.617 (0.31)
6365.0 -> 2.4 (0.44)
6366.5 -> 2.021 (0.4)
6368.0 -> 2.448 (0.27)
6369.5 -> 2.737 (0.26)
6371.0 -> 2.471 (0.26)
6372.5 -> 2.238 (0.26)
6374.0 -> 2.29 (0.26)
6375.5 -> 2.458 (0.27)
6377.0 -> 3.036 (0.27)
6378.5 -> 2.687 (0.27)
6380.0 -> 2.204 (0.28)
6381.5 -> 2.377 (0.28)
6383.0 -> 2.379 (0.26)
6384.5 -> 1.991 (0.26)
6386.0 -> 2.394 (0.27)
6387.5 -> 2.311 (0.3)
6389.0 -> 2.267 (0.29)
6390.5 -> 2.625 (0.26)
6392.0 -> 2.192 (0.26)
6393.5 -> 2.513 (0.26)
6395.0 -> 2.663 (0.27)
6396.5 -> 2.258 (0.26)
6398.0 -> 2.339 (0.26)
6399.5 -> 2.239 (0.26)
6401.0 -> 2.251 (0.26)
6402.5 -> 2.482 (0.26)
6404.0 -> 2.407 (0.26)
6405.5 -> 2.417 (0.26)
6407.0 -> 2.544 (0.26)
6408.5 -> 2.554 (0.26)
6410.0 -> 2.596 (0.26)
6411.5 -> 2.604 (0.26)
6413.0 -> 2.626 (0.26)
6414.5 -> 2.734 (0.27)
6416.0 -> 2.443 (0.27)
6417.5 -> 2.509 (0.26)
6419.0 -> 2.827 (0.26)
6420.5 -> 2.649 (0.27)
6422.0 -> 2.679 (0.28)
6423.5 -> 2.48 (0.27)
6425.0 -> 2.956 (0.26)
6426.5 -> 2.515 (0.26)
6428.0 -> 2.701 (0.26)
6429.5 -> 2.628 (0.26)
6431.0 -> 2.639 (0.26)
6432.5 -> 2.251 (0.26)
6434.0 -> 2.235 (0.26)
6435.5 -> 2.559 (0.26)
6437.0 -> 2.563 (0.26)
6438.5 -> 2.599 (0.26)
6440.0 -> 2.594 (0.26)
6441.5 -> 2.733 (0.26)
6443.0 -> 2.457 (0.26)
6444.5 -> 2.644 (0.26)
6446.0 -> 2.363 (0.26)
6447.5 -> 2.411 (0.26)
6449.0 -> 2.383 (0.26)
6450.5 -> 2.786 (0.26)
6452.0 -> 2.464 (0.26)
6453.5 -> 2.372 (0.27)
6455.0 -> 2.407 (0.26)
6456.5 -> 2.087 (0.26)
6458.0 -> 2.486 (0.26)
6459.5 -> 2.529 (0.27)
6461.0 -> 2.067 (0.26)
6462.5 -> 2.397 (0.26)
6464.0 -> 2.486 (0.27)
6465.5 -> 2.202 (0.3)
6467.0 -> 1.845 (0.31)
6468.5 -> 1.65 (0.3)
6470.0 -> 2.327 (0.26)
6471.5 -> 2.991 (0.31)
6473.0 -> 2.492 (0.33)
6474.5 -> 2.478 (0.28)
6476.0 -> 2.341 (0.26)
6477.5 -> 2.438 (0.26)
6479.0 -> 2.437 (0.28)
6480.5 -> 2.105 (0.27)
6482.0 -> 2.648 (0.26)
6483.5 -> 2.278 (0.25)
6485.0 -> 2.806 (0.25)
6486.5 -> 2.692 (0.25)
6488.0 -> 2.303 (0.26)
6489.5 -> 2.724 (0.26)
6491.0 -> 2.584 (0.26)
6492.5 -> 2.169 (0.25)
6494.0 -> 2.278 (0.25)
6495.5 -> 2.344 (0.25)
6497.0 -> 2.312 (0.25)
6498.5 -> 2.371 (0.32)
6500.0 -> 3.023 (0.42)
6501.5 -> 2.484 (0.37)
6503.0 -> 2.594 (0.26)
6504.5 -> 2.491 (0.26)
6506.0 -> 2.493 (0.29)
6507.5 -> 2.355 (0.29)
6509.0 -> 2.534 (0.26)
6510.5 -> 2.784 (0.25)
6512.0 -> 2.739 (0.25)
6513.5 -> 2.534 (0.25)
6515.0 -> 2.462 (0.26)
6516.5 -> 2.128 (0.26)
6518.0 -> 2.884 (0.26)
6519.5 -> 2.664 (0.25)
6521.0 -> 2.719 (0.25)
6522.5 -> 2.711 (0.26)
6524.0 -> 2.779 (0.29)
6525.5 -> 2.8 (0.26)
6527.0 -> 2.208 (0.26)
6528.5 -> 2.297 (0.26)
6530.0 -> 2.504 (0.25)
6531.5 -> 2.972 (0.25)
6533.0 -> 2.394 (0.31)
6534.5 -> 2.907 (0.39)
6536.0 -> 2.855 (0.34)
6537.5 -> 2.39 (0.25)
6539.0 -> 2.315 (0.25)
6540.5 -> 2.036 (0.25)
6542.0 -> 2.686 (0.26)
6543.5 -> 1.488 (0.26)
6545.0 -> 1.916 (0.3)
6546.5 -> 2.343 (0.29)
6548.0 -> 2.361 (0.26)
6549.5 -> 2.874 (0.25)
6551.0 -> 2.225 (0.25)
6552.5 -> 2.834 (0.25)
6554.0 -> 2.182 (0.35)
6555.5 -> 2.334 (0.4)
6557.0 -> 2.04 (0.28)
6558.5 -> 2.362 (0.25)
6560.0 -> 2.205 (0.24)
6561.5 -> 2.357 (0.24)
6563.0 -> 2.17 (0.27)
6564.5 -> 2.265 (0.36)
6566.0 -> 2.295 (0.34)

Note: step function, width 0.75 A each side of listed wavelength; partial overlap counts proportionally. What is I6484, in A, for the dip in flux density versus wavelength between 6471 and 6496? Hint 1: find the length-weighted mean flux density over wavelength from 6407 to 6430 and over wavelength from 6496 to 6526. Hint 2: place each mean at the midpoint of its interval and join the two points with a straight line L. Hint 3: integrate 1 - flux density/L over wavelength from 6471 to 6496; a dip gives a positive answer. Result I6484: 1.2 A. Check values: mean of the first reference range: 2.63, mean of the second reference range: 2.59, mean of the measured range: 2.47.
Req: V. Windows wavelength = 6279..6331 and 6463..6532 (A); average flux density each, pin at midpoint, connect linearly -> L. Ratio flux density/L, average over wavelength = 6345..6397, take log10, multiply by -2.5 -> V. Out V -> 0.03 mag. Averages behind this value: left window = 2.59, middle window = 2.49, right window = 2.49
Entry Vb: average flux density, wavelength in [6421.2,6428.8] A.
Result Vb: 2.67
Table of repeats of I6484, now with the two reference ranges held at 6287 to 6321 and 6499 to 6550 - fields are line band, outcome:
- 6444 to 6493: 2.65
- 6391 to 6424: 0.88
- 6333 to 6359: 1.00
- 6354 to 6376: 0.64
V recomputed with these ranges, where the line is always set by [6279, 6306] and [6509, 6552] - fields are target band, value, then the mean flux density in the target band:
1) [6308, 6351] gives 0.040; 2.51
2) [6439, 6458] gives 0.029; 2.48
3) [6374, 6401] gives 0.076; 2.4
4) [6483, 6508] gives 0.012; 2.49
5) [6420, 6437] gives -0.007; 2.57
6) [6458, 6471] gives 0.144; 2.22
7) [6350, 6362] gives 0.003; 2.58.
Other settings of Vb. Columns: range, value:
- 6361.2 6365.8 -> 2.65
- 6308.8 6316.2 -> 2.4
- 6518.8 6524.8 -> 2.72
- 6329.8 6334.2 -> 2.48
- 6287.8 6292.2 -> 2.57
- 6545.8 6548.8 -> 2.36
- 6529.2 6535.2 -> 2.69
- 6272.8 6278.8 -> 2.28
